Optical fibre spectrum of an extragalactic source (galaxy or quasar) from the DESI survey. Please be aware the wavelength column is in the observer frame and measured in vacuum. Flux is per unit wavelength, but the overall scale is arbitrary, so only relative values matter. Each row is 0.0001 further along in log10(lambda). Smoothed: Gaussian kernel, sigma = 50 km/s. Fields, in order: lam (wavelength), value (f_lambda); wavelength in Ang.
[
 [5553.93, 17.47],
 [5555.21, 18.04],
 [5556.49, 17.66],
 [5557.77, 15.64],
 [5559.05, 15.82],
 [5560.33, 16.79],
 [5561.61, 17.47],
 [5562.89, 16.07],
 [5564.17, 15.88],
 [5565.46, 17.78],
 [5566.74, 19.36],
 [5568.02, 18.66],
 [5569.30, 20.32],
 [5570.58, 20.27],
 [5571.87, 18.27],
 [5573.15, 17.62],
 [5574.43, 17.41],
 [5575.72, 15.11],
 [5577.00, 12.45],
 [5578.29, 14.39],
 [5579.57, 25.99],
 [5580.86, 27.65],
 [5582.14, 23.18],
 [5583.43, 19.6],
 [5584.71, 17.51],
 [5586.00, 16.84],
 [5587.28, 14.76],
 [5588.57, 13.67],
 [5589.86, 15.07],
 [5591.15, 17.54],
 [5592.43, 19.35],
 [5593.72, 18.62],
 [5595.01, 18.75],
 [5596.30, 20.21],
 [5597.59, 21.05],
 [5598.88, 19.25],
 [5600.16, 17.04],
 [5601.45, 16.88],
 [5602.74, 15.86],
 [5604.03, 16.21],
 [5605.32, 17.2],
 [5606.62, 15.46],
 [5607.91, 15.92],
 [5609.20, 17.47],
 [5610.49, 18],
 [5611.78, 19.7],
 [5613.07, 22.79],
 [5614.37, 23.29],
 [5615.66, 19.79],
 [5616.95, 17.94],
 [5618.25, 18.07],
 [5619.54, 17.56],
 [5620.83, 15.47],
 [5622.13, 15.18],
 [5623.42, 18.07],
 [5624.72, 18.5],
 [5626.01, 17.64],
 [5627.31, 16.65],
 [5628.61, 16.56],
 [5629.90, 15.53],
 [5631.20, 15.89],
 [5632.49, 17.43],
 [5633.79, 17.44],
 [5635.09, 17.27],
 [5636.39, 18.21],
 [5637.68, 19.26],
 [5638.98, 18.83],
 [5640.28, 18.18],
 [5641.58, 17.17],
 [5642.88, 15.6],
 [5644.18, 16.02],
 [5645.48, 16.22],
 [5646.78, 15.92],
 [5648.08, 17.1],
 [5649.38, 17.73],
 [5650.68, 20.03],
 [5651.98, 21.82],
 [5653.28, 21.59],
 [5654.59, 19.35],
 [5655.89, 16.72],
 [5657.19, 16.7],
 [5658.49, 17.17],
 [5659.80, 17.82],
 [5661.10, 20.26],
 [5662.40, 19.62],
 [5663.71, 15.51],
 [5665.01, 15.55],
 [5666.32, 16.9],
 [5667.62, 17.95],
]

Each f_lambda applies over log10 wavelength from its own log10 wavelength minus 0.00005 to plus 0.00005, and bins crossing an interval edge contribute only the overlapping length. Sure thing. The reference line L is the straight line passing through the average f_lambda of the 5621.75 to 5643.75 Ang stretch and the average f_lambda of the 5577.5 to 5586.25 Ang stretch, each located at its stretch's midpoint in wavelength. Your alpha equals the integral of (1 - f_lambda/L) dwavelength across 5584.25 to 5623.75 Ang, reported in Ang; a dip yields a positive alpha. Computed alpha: 3.0 Ang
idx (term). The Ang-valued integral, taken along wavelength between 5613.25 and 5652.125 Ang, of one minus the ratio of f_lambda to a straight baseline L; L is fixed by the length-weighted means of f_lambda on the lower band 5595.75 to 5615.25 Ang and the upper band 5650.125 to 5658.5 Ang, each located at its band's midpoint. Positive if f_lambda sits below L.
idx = 2.4 Ang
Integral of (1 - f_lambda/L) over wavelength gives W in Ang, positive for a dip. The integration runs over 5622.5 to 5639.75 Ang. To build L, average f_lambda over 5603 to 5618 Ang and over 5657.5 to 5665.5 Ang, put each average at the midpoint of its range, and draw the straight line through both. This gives 0.6 Ang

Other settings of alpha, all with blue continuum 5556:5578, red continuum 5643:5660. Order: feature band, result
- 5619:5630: 0.5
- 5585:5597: 0.1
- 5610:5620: -1.2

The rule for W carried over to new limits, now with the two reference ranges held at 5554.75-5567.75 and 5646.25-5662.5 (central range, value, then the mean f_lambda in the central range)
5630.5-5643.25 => 0.5 Ang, 17.6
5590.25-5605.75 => -0.4 Ang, 18.1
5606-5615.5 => -0.6 Ang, 19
